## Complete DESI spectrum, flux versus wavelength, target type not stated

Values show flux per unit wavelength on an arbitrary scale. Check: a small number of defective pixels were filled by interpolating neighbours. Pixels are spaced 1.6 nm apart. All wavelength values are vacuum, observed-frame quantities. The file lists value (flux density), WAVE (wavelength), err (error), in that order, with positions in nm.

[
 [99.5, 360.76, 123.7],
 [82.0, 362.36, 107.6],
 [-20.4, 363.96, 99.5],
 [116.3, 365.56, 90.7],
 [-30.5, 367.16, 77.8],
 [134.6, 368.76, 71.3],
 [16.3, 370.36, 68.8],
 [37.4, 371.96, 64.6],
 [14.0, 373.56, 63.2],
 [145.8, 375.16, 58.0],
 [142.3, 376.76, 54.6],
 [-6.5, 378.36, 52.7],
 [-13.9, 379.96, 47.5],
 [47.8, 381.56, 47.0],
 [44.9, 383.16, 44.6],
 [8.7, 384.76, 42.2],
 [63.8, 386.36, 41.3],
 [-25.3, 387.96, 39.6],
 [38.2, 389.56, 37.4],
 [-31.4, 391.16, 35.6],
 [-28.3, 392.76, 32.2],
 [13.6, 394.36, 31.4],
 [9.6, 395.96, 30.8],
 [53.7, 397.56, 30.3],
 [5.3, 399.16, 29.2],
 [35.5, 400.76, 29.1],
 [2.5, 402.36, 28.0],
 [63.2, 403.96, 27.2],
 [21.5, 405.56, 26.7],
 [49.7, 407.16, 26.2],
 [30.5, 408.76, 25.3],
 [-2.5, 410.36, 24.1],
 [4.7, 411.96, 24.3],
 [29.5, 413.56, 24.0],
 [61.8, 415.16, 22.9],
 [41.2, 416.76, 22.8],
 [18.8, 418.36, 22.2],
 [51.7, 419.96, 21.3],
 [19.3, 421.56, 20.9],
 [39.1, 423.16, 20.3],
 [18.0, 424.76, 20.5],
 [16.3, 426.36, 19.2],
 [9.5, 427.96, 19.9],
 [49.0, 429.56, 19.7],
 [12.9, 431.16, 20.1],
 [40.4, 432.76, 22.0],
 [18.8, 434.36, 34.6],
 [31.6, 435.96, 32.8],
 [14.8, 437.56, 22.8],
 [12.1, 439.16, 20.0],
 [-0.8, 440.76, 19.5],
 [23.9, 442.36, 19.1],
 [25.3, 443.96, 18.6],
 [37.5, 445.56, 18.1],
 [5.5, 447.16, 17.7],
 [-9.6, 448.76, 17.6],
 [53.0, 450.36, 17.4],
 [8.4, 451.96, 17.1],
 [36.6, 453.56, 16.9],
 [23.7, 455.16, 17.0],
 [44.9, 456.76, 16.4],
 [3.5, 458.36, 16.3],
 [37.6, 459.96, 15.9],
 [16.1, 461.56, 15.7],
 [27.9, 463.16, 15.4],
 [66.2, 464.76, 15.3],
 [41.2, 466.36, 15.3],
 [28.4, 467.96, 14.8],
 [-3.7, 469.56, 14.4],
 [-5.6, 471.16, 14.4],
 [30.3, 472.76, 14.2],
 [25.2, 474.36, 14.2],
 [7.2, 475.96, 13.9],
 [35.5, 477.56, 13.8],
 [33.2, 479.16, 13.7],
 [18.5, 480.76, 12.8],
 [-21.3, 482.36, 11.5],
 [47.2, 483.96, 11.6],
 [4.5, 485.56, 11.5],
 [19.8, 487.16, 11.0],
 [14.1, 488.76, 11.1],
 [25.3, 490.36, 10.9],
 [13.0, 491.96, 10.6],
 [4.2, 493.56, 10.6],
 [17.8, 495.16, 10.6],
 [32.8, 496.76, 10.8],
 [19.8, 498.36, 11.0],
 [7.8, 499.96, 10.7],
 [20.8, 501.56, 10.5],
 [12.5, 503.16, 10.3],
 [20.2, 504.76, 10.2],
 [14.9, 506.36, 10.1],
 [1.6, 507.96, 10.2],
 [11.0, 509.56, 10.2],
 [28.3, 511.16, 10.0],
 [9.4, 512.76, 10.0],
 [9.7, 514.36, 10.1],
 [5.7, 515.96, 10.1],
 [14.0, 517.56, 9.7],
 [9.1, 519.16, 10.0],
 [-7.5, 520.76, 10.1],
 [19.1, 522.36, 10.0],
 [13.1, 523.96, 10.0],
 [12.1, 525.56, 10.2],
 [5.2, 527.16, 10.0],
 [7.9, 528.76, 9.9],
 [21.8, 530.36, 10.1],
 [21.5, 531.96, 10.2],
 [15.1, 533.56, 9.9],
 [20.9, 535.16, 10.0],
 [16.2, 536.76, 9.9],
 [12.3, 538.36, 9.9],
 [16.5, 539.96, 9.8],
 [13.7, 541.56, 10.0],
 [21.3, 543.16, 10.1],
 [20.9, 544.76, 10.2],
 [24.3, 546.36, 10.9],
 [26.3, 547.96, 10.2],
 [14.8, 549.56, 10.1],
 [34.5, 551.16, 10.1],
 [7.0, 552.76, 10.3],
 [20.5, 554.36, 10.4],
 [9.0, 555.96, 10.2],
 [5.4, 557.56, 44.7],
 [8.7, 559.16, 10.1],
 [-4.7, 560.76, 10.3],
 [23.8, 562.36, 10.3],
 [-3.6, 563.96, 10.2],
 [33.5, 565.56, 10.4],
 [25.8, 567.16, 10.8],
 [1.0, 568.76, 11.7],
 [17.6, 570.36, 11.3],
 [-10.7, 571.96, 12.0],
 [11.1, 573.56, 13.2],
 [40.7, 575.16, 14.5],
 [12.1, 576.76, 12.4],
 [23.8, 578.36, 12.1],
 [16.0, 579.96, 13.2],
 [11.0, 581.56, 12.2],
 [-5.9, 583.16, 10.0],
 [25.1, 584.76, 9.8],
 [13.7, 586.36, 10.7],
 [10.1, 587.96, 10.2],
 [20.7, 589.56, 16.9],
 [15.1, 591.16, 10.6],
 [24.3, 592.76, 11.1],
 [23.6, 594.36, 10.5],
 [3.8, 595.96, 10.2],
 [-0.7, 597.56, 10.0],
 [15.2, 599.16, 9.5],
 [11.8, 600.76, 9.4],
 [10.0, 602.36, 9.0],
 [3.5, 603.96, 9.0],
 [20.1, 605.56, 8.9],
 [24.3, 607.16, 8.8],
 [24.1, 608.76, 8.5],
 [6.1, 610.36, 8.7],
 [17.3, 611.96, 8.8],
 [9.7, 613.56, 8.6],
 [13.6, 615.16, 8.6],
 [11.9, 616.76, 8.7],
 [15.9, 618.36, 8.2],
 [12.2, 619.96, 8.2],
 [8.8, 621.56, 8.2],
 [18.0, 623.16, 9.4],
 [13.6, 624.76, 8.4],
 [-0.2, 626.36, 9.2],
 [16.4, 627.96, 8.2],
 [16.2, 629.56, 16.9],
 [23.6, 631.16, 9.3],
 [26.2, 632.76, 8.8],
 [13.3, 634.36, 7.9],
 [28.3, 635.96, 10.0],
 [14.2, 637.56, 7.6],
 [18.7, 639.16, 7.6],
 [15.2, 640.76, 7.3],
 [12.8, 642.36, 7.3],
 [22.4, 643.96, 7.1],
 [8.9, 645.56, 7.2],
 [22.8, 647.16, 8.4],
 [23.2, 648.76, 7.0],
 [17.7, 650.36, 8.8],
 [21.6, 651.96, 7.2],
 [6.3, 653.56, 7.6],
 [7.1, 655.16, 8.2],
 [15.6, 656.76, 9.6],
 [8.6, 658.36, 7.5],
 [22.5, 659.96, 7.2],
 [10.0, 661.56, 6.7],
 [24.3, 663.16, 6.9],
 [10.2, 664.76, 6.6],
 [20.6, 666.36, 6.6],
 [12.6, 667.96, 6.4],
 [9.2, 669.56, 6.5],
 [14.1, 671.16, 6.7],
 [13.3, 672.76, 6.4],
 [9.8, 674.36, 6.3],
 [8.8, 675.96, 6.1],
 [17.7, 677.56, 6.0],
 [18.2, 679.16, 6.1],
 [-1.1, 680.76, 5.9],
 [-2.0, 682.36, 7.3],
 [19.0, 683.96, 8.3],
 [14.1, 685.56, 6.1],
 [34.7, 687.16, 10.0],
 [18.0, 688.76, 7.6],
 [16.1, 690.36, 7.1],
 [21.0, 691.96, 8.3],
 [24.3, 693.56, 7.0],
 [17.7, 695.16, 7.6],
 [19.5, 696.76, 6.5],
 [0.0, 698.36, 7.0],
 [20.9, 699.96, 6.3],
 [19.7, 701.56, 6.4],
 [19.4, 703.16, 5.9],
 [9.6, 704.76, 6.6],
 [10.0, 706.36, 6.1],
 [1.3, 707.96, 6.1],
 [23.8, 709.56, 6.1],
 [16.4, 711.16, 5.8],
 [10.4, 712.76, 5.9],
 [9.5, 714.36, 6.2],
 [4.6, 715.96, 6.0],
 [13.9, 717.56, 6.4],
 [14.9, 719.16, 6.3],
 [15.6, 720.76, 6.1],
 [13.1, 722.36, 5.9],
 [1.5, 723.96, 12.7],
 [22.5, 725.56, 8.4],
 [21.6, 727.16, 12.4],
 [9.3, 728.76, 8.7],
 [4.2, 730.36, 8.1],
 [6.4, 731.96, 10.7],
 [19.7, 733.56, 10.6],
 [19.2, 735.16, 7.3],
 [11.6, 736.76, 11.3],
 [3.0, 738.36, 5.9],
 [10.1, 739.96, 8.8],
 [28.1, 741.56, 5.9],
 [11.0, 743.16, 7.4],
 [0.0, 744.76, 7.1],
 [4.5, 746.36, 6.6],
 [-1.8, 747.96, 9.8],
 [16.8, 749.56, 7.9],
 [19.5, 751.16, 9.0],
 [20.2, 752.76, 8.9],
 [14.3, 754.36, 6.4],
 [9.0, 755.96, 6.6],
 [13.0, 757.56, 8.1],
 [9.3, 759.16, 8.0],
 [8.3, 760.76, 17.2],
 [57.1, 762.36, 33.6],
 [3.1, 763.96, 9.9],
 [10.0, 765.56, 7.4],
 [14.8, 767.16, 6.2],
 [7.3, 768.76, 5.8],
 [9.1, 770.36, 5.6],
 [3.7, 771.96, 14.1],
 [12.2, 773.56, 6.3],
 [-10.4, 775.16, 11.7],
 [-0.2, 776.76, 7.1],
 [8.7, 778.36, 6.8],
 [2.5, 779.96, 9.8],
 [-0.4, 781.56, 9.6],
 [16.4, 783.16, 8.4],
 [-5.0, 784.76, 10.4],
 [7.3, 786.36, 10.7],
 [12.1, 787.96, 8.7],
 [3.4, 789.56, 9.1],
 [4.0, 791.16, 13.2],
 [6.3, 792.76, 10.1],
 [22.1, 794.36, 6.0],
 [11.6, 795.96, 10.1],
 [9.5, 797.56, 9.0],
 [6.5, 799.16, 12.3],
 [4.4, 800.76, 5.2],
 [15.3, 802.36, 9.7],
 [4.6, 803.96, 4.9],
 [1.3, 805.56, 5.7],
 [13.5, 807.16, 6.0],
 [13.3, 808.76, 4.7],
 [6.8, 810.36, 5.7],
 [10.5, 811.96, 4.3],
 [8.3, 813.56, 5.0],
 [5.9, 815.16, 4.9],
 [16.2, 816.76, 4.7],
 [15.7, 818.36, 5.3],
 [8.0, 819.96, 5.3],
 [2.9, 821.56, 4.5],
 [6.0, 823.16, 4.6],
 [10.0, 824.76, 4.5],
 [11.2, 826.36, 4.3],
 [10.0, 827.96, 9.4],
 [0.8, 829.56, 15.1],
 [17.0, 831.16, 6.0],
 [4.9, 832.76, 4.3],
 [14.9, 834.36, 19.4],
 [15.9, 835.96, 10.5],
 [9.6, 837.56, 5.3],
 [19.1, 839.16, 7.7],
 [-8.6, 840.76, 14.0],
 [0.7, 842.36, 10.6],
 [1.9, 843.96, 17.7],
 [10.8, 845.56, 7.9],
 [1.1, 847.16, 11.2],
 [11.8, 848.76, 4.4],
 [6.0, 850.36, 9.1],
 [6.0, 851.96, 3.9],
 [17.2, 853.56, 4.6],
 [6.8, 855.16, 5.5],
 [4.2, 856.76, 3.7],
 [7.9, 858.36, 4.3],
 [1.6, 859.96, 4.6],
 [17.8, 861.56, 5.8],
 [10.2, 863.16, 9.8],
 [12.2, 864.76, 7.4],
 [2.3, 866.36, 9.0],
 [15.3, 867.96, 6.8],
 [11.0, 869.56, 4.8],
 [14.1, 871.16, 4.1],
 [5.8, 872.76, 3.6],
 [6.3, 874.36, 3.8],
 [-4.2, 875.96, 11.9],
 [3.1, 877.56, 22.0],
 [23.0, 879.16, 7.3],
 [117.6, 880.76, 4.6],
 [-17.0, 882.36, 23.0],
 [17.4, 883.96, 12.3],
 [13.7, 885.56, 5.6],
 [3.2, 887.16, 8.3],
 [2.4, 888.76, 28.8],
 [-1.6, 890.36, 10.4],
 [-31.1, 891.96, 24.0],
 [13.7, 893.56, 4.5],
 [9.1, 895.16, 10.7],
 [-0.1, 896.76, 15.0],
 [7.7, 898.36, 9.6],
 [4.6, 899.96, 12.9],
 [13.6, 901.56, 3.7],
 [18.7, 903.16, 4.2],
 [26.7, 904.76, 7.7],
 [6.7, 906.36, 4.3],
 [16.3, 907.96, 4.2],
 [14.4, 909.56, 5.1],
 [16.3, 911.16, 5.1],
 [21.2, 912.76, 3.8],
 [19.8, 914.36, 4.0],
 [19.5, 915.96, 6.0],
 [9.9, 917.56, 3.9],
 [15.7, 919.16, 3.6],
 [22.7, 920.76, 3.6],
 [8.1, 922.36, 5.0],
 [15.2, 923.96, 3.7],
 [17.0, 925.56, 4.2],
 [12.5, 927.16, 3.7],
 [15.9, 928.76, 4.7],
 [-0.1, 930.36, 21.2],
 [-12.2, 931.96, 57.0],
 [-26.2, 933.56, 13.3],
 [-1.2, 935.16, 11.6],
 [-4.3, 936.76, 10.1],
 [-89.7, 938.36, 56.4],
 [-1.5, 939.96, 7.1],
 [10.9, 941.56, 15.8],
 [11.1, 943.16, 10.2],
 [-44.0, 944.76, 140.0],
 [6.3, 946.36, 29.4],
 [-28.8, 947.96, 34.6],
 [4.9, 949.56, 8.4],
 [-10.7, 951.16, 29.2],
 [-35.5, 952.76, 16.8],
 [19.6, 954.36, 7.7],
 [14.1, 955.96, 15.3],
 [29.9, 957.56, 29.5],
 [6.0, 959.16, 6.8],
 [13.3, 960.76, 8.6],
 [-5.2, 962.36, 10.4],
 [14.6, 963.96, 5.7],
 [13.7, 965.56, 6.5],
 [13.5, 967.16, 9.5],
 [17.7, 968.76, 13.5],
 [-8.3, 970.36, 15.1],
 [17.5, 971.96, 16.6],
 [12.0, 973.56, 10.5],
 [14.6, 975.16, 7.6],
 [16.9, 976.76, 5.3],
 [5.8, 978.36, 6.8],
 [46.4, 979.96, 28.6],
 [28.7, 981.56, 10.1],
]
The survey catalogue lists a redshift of 1.36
